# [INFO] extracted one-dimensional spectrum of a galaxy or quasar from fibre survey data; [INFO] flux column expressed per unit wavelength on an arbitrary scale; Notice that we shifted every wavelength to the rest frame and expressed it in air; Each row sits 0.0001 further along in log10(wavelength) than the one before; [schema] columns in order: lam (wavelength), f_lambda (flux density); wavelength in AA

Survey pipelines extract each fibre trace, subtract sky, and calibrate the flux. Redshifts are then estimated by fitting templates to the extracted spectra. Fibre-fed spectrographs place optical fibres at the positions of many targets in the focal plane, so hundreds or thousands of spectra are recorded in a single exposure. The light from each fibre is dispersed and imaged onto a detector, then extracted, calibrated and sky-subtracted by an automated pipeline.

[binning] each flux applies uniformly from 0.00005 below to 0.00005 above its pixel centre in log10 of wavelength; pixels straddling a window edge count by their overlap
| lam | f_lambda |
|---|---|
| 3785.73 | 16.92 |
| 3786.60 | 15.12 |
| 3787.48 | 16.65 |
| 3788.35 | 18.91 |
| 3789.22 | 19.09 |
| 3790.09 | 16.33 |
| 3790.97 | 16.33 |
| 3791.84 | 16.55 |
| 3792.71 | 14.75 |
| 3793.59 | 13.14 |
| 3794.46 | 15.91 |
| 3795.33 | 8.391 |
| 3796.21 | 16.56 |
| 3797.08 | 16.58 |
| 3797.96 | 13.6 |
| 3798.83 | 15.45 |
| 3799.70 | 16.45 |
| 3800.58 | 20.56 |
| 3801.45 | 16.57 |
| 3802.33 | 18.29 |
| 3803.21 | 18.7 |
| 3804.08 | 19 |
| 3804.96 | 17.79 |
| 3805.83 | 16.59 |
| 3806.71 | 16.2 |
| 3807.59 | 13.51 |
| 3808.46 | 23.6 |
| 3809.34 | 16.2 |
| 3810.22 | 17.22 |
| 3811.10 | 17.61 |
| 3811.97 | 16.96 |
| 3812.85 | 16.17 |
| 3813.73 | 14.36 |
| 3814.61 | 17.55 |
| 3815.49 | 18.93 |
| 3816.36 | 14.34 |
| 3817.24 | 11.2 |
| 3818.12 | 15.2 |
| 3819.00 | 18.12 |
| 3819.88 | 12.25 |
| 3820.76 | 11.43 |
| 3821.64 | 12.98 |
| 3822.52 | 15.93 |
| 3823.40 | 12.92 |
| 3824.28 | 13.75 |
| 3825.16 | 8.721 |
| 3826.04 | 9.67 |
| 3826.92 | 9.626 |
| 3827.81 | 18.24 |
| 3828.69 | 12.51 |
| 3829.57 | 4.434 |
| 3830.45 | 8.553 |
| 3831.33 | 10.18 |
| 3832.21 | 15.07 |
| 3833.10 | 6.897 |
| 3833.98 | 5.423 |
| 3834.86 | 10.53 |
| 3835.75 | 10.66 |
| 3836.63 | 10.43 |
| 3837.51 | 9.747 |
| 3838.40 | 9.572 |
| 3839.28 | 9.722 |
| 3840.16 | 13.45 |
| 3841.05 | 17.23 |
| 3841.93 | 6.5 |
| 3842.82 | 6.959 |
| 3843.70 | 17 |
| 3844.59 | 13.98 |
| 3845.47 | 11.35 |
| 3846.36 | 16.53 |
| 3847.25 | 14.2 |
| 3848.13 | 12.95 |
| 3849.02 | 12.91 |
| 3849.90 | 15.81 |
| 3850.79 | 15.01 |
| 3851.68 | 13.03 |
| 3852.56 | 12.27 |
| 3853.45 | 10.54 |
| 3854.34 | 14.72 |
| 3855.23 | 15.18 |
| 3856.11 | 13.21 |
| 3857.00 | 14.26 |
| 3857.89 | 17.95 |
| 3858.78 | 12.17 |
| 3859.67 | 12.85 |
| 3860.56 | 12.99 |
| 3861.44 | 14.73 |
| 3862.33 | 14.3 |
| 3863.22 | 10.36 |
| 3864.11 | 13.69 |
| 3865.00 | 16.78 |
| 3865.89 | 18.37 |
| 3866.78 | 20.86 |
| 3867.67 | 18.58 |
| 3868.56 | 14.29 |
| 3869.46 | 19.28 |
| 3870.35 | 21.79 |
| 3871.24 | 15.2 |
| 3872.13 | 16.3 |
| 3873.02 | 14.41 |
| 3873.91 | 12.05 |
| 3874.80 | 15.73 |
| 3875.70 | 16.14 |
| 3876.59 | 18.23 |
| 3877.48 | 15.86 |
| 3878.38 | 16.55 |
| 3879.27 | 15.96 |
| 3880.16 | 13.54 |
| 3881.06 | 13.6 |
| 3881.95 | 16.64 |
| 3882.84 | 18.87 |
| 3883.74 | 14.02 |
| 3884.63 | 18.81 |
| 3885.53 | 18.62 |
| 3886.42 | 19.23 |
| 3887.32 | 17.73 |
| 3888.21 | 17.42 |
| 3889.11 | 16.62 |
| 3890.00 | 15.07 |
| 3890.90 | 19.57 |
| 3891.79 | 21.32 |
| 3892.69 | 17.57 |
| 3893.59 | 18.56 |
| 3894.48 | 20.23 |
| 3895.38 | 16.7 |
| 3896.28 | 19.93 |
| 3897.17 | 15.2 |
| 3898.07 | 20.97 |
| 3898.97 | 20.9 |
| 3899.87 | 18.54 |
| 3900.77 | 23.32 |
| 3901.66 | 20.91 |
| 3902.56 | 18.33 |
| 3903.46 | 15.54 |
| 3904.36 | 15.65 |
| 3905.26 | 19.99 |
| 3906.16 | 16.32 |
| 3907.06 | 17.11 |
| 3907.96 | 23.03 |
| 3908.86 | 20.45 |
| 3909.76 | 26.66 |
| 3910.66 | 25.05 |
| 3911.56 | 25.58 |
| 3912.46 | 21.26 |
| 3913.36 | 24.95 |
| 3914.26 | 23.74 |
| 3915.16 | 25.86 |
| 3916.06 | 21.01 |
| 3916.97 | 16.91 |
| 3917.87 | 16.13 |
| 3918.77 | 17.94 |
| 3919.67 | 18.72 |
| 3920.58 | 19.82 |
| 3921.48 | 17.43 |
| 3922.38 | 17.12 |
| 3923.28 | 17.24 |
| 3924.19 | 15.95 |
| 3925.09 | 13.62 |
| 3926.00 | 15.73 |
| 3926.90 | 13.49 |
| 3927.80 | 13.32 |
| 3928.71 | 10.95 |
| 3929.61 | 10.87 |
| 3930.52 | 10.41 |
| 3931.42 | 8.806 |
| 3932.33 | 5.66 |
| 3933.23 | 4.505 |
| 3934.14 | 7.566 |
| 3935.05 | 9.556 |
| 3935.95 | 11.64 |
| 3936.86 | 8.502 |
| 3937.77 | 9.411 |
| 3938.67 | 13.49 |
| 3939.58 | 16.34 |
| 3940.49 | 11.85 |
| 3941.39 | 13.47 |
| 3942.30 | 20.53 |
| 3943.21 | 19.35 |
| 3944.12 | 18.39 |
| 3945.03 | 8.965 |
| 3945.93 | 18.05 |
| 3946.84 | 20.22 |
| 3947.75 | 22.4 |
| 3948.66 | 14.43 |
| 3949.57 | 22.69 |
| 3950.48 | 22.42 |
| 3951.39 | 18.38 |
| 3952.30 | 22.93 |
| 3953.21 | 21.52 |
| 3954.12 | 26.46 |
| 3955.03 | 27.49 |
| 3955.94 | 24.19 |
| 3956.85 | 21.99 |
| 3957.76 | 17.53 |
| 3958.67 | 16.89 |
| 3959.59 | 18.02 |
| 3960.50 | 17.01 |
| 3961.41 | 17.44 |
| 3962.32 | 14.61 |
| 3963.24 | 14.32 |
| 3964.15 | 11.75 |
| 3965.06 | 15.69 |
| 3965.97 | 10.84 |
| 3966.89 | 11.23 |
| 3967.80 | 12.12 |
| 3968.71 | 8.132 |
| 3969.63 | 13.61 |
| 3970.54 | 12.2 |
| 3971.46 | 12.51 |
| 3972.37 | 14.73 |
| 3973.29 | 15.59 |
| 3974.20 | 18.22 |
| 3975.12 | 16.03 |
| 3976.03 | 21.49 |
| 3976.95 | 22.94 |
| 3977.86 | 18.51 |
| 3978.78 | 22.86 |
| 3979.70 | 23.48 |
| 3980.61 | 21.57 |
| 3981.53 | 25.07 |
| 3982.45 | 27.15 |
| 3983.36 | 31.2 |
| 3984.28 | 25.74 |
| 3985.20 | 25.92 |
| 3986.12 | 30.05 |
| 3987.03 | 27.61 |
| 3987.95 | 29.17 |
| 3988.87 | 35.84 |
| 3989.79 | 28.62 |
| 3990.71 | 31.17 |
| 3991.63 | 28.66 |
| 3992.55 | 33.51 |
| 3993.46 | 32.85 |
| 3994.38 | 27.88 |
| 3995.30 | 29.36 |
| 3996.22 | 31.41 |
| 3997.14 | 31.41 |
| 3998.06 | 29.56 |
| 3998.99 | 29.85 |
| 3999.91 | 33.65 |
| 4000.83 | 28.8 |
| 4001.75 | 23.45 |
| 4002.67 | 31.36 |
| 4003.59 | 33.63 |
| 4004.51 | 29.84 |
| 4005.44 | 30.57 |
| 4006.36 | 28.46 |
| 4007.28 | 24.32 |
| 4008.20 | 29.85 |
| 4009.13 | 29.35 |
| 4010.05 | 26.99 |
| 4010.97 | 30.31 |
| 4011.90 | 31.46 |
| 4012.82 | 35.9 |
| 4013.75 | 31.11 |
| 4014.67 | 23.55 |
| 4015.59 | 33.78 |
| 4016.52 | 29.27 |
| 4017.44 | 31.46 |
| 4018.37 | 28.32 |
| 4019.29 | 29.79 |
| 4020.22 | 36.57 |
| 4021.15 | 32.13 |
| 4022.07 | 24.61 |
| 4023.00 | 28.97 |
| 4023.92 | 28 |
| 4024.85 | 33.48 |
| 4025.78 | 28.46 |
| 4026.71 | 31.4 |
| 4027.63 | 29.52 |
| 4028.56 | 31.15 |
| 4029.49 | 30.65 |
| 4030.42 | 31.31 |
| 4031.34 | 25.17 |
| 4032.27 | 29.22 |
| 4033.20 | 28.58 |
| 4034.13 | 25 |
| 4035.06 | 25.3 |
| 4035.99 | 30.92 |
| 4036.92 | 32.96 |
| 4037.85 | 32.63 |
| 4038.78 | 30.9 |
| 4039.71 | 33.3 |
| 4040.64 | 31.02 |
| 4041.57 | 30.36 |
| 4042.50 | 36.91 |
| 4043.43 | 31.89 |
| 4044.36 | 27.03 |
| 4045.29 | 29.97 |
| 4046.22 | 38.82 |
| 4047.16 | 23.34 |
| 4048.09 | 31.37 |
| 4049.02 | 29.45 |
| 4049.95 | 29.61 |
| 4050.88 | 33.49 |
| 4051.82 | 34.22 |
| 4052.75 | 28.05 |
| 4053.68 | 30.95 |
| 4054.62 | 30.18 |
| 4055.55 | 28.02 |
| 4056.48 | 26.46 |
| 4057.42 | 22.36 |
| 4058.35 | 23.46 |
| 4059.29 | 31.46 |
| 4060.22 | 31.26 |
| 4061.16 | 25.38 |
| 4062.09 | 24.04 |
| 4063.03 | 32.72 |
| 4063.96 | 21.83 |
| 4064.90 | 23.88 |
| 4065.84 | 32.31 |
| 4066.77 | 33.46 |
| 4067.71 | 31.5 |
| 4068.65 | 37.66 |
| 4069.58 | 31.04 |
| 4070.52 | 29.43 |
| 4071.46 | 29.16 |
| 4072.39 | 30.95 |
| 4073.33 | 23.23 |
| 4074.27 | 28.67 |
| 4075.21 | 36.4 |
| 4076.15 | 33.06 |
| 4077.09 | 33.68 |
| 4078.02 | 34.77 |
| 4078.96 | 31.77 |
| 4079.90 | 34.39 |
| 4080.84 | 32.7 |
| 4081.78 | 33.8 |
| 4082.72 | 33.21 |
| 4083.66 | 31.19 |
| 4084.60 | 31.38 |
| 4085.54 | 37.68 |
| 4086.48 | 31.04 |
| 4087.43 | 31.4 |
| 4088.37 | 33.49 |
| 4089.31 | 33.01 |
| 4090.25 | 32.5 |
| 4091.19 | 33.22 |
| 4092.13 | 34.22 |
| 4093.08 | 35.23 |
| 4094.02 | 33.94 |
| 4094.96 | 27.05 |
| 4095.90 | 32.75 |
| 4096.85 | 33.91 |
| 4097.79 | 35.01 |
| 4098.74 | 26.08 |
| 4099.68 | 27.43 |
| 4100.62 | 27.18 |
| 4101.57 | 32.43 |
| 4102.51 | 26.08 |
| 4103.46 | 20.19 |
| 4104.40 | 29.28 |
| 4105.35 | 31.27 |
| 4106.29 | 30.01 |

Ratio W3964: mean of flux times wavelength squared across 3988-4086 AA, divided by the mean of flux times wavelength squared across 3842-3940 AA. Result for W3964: 2.0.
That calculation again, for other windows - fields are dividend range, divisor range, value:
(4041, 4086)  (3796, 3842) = 2.48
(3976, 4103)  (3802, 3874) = 2.37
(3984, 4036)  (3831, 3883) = 2.30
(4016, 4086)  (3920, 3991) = 1.79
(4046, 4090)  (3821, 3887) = 2.47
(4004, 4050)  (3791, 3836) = 2.34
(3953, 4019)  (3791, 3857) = 1.93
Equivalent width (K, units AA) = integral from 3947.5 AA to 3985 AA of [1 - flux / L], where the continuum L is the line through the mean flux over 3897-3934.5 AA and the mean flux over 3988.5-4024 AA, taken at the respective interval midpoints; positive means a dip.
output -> 8.57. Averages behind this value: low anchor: 17.5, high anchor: 30.2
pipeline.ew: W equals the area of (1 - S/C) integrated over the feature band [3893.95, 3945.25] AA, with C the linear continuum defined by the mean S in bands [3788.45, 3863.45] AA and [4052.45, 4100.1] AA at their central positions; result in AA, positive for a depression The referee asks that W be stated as 8.55 AA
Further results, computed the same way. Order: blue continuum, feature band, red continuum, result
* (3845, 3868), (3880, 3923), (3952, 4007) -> -3.6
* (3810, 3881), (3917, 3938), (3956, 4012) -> 7.1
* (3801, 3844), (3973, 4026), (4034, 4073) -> -4.5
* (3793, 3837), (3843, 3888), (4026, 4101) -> 5.7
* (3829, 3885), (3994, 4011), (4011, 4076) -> -2.0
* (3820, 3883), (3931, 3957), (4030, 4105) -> 5.9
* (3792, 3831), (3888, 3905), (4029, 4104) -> 1.3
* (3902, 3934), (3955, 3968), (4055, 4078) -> 2.6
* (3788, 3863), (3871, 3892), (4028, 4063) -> 1.7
